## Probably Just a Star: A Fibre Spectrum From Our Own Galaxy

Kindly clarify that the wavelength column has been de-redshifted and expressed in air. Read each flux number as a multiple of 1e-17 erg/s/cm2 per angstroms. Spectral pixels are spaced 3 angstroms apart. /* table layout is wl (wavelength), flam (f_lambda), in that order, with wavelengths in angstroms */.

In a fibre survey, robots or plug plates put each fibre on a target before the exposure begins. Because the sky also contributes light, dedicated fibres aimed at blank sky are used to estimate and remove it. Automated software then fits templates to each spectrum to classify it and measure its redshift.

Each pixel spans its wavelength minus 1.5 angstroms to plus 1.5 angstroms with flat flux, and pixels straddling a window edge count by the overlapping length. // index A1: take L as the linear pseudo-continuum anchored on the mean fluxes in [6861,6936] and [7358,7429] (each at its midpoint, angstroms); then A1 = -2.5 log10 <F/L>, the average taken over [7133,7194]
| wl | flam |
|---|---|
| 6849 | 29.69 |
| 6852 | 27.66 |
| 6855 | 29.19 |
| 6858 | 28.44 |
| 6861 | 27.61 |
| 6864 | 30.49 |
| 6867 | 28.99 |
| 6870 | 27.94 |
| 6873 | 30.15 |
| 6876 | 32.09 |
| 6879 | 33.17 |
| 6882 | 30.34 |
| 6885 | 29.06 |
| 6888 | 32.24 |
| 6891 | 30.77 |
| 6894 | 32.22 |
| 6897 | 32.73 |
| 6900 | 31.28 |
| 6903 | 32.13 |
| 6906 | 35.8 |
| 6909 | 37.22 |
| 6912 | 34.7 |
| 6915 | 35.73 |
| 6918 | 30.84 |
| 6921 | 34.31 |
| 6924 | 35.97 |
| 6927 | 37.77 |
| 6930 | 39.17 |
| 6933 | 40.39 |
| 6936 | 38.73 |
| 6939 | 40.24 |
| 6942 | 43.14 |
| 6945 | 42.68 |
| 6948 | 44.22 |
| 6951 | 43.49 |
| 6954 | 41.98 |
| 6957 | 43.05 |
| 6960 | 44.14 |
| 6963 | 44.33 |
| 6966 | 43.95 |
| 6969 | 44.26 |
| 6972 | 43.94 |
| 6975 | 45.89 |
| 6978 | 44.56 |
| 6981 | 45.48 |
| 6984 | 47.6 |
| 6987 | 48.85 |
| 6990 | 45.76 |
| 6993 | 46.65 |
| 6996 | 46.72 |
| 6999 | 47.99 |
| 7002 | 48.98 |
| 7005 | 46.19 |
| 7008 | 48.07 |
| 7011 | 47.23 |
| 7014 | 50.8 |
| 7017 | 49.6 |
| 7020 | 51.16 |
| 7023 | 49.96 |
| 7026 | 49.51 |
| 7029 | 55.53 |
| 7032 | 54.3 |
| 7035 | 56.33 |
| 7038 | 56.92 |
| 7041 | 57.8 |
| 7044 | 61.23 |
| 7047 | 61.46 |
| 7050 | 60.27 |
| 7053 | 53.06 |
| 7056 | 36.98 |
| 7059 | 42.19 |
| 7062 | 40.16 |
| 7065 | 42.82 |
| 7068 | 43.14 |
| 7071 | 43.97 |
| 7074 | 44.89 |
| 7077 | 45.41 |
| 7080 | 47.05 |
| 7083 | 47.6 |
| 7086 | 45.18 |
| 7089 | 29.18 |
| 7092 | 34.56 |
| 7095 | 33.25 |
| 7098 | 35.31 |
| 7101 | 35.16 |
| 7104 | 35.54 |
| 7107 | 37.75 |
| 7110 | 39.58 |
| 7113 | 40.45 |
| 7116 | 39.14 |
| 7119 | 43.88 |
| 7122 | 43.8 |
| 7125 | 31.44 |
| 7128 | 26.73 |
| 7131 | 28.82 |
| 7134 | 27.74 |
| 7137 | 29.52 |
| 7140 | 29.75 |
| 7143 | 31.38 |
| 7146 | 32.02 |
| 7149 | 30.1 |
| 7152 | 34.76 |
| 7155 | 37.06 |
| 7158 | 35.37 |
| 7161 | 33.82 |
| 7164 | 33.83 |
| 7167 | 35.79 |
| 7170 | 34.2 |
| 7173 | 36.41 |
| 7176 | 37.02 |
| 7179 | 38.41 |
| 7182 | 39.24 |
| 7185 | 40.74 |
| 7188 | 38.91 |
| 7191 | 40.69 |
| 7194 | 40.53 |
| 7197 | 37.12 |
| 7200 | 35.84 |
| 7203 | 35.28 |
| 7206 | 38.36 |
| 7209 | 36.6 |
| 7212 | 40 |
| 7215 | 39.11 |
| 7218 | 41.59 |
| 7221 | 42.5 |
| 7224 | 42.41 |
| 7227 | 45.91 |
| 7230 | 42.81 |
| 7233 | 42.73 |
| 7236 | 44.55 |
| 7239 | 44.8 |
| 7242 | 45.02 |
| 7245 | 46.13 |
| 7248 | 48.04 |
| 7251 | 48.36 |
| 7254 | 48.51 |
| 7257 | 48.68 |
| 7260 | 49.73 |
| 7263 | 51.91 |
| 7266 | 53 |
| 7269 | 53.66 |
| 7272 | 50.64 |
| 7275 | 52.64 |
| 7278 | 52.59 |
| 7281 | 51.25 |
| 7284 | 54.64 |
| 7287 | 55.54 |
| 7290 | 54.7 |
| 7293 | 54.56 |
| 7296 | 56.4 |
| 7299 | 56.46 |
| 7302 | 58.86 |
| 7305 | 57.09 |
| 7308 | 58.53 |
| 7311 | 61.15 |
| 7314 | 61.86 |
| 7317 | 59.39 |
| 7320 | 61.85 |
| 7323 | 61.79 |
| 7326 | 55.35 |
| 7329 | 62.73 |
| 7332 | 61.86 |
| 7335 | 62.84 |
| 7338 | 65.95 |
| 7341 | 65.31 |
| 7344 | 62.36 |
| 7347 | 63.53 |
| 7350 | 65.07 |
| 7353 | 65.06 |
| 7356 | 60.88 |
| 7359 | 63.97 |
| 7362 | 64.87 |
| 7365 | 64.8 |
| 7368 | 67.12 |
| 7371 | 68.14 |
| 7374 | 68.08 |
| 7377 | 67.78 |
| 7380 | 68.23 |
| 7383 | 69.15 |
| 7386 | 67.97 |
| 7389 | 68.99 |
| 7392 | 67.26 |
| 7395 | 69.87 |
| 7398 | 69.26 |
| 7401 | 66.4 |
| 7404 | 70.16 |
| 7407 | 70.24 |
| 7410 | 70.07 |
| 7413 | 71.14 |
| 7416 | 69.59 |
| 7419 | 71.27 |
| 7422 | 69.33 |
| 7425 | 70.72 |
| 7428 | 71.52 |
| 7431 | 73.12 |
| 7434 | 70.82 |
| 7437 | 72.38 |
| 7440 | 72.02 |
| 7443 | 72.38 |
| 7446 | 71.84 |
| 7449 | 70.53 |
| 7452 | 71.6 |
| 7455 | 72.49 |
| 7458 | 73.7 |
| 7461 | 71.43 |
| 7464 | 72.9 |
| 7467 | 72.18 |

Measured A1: 0.43 mag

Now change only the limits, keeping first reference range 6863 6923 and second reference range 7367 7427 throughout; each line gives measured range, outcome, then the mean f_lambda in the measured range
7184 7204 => 0.37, 38.5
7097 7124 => 0.23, 38.9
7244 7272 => 0.18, 49.9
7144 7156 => 0.46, 33.2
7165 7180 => 0.41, 36.2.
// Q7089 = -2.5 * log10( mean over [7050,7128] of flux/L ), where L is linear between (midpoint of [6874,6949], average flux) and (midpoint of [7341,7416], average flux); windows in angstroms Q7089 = 0.166 mag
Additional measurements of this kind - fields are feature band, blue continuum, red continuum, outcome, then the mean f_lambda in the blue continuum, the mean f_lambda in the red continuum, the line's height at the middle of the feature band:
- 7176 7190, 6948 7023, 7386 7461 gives 0.41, 46.3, 70.7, 57.3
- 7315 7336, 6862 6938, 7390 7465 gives 0.05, 33.4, 70.9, 63.6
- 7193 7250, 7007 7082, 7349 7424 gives 0.38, 50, 67.8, 59.2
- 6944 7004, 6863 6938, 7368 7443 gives -0.17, 33.4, 69.7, 38.7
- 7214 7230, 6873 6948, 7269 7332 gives 0.23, 35.2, 56.9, 52.6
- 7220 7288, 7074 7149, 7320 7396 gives 0.10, 36.3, 65.1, 52.9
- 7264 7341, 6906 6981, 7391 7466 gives 0.10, 40.6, 70.9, 63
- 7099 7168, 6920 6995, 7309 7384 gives 0.45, 42.9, 63.9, 52.4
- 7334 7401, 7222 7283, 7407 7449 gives -0.05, 48.2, 71.2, 63.3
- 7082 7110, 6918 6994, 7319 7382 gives 0.33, 42.6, 64.2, 50.2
